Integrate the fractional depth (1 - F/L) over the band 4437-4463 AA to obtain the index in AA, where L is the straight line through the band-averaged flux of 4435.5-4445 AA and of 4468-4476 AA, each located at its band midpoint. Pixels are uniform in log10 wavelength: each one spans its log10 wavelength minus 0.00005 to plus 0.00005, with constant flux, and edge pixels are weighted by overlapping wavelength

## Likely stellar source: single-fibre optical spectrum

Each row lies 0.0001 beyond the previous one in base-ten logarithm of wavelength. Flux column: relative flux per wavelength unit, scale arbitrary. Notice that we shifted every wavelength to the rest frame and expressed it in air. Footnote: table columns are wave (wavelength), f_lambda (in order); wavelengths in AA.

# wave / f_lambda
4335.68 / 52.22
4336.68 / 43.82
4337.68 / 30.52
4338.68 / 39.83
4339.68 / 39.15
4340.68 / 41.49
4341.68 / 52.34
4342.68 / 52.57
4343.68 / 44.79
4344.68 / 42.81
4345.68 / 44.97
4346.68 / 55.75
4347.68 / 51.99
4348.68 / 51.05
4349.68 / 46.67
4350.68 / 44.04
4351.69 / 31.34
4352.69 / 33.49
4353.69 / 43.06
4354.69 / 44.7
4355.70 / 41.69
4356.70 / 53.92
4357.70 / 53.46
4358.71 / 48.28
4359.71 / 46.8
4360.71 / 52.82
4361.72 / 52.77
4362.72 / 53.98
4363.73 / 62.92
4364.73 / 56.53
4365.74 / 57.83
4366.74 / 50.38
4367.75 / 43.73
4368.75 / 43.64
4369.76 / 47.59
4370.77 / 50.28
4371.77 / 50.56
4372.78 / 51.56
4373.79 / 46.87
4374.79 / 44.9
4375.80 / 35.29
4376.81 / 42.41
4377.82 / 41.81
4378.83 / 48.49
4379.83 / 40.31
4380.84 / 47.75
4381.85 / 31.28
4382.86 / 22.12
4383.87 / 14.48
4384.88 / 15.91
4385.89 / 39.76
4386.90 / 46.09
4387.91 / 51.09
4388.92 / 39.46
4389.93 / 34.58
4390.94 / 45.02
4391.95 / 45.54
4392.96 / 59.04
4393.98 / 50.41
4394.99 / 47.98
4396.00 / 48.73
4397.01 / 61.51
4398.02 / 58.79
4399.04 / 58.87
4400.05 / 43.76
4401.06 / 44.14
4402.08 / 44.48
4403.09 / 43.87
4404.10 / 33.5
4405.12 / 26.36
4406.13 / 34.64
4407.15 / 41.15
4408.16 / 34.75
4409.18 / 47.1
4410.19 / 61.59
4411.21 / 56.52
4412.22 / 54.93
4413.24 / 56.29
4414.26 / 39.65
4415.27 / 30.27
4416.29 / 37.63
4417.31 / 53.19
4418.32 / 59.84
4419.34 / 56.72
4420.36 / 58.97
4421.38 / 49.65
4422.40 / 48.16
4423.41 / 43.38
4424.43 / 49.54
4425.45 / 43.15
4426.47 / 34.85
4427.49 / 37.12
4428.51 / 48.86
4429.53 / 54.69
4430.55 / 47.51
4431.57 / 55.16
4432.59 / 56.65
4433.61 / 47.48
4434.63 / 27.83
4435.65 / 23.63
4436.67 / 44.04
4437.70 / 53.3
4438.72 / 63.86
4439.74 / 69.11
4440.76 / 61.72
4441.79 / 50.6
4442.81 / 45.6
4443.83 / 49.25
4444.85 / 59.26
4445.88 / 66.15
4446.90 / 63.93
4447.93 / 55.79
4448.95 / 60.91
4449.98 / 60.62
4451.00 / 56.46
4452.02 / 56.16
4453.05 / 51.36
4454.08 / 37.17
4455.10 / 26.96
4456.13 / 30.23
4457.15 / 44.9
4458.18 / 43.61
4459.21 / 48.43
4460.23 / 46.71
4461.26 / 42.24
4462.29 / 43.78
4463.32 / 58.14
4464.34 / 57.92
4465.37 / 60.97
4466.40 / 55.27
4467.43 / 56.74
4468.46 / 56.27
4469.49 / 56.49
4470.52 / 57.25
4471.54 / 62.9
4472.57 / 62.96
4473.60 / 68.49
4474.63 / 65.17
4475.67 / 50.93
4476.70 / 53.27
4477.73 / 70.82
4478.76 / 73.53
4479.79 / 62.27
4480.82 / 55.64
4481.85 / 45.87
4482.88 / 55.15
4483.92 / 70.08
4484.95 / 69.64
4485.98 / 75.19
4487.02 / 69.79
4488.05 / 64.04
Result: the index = 1.6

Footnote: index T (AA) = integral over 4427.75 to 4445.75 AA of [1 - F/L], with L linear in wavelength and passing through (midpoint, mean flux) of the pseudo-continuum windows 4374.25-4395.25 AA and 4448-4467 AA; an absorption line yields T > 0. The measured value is -1.6 AA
